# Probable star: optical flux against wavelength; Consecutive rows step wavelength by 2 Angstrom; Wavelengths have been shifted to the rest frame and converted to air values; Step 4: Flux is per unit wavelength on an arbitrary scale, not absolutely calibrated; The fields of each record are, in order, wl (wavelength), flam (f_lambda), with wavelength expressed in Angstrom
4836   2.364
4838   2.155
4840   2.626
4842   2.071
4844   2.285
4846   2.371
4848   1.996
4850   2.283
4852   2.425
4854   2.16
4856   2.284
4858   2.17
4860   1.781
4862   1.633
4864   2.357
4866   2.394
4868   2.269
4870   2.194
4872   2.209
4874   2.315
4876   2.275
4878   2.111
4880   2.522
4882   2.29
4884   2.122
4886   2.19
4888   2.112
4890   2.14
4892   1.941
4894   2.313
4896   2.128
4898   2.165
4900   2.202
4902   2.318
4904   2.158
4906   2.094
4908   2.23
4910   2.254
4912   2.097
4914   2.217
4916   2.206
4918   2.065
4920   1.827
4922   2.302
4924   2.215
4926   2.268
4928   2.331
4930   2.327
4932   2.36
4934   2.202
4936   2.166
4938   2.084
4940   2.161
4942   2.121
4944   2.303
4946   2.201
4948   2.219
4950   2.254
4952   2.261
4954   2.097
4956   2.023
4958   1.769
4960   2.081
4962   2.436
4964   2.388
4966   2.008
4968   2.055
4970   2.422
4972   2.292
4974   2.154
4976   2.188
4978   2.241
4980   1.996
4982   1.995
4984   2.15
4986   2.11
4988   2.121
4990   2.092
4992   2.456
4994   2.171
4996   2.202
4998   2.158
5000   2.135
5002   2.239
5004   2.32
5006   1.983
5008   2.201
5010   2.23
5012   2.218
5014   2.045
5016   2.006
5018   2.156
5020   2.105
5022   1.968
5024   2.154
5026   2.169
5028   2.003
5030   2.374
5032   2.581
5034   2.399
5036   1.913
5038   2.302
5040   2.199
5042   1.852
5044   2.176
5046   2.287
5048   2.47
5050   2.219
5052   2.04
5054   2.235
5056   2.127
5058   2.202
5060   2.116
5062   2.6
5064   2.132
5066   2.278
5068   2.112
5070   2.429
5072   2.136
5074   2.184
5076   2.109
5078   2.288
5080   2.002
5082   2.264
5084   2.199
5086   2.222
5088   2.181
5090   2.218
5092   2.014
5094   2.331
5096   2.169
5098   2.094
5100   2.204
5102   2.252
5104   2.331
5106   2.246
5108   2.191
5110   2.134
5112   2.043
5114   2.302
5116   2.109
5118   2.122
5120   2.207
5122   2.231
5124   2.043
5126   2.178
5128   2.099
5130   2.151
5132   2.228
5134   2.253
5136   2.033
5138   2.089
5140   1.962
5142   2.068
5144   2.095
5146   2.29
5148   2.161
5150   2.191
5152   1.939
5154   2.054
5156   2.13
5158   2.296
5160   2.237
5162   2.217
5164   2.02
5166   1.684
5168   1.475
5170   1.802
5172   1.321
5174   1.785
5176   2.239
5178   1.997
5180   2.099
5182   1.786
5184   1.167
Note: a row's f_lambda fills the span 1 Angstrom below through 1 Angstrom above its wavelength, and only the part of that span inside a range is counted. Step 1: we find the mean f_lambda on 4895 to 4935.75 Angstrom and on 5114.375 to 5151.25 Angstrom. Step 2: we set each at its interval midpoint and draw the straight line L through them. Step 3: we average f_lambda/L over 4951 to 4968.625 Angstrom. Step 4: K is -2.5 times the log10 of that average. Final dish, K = 0.03 mag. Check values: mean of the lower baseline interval 2.2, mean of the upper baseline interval 2.14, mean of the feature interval 2.13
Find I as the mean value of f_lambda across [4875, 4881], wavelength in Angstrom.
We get 2.3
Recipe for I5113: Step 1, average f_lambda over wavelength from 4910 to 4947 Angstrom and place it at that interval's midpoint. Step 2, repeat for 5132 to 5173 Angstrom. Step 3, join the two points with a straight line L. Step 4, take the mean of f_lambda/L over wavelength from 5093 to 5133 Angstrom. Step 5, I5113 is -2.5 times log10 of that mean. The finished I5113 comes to -0.068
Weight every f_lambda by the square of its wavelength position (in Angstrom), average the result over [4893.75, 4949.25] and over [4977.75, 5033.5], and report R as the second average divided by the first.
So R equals 1.02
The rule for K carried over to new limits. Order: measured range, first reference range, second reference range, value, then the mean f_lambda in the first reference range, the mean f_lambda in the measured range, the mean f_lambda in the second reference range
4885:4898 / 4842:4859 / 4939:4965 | 0.037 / 2.24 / 2.14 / 2.18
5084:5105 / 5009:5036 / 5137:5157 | -0.036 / 2.18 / 2.2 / 2.1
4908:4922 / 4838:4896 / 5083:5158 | 0.032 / 2.21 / 2.13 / 2.16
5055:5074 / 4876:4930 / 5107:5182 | -0.065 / 2.19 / 2.23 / 2.06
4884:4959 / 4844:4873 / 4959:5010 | 0.007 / 2.18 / 2.17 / 2.18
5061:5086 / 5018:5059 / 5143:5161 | -0.025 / 2.19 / 2.23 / 2.15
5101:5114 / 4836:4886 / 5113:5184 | -0.071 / 2.22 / 2.21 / 2.04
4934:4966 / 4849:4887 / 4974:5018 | 0.004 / 2.21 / 2.17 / 2.16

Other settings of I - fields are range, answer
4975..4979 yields 2.21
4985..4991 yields 2.11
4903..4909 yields 2.16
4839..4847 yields 2.34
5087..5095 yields 2.19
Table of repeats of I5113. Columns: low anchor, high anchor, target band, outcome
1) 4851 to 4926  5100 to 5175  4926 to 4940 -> -0.04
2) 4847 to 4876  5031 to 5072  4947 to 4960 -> 0.05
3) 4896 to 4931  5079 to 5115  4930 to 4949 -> -0.01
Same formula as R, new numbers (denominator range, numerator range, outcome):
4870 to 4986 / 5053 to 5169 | 1.06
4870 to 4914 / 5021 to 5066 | 1.07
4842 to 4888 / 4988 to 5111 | 1.07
